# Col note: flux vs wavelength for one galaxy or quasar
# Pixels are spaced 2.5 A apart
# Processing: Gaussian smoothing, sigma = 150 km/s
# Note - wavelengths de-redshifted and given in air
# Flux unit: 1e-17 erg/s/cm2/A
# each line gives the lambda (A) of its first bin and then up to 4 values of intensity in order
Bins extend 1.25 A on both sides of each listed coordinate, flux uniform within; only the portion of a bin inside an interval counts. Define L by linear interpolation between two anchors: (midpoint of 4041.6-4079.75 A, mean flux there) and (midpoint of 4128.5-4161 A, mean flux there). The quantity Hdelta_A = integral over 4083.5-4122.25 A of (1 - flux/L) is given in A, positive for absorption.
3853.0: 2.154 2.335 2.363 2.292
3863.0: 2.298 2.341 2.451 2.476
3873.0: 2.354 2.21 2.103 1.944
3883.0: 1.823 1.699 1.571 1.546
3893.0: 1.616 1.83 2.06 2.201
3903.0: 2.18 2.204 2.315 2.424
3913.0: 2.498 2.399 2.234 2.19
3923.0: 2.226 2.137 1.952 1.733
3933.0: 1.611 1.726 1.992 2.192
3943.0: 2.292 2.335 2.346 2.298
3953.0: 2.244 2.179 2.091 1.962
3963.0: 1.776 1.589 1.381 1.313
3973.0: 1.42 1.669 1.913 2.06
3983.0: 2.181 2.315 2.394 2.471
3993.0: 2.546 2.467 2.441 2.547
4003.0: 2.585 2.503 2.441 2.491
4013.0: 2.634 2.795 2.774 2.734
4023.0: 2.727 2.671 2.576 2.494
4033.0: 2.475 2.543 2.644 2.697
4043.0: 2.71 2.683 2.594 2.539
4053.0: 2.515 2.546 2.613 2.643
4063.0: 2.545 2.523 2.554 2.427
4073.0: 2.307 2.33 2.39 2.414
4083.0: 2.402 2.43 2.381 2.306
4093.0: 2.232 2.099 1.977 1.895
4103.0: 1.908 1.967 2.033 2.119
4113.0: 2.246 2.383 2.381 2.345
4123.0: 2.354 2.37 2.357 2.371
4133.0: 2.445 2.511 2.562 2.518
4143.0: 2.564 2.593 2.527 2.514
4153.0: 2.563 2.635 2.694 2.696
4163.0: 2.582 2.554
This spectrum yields 5.3 A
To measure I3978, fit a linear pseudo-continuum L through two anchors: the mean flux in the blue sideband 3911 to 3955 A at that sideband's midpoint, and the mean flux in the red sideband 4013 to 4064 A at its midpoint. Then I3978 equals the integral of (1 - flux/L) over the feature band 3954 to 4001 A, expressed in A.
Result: 6.48 A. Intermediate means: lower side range 2.15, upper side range 2.63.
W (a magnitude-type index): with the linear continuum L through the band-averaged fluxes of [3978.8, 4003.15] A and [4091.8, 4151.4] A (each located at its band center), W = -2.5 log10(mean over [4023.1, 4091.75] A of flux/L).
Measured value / -0.080 mag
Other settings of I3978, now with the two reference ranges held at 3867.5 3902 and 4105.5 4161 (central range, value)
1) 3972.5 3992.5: 0.61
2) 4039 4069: -4.07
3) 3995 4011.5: -2.27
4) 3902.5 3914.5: -1.83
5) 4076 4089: -0.34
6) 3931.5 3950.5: 0.04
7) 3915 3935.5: 0.27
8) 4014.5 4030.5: -3.33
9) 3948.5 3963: -0.15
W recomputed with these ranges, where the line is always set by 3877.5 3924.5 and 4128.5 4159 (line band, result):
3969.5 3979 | 0.36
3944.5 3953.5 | -0.08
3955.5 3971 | 0.24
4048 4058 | -0.09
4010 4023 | -0.18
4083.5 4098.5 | 0.08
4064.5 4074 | -0.03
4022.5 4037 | -0.12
